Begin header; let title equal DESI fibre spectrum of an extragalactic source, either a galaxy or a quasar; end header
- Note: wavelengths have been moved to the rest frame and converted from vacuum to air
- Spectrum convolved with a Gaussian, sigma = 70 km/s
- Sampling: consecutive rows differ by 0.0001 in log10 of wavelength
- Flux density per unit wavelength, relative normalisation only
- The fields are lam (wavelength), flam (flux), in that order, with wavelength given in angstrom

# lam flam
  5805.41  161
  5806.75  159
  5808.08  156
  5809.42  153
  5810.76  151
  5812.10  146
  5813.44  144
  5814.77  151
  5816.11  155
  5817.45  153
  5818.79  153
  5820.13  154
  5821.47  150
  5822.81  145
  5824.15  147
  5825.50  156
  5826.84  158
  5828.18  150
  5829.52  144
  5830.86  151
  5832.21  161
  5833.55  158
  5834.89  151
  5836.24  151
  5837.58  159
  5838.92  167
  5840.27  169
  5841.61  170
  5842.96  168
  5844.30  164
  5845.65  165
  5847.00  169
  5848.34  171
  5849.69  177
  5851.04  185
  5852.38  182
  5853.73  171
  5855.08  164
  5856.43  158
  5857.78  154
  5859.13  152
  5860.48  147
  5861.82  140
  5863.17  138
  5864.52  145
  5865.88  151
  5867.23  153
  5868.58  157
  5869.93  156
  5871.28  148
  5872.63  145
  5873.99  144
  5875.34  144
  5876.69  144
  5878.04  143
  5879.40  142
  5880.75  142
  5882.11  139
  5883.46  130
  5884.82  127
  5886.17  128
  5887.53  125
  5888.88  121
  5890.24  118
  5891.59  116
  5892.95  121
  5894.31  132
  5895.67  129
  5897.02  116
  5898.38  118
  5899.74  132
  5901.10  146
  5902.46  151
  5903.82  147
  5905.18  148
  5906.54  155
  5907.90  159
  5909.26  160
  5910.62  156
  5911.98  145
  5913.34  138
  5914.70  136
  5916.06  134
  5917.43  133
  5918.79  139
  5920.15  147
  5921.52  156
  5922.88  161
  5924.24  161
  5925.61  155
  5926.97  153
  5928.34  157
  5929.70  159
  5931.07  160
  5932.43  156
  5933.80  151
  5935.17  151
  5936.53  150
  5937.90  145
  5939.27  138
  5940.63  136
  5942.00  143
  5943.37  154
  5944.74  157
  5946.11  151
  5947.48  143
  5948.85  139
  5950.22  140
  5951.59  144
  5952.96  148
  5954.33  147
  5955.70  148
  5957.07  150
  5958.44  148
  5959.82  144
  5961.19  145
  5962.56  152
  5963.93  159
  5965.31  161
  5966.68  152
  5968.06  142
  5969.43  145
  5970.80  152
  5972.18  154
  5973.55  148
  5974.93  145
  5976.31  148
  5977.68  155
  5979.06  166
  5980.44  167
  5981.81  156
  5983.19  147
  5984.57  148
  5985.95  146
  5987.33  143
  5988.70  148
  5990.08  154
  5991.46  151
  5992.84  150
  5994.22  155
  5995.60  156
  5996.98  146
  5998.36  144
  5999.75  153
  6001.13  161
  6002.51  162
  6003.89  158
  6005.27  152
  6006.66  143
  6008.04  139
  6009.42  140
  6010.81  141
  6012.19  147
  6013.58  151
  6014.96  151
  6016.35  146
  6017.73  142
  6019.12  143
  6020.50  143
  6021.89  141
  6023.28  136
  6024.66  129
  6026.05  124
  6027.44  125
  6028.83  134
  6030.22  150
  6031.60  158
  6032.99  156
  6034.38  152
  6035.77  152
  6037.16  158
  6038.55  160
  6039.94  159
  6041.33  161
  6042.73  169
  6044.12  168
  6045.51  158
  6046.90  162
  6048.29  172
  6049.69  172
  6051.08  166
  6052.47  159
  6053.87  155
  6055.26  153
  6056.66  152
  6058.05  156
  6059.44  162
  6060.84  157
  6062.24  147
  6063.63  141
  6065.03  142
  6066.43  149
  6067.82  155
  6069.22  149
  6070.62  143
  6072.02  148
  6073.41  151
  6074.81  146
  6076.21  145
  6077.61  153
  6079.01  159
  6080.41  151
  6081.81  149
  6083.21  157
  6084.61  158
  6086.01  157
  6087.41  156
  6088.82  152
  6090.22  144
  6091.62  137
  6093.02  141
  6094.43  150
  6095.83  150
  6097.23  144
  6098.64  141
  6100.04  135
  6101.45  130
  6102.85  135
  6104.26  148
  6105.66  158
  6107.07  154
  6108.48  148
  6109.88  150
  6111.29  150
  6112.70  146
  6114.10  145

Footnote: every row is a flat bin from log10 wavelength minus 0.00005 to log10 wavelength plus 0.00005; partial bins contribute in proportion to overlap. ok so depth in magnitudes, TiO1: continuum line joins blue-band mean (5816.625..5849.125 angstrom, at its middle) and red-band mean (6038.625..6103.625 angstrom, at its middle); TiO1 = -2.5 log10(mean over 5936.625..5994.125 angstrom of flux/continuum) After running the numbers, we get 0.039 mag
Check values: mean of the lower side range 158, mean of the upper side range 152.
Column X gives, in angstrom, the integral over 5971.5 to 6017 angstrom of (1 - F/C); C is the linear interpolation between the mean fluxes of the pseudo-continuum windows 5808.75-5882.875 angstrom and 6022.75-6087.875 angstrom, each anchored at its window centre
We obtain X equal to 0.76 angstrom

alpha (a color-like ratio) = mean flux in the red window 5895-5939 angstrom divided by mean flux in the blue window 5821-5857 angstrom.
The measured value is 0.91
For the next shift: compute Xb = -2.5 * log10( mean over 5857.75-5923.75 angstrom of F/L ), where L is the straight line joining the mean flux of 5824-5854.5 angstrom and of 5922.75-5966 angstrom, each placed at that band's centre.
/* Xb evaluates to 0.11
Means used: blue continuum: 163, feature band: 141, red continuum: 150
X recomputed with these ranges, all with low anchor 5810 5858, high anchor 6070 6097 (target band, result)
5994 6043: 1.35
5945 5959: 0.77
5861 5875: 0.90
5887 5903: 3.05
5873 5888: 1.89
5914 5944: 1.28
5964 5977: 0.33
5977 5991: 0.05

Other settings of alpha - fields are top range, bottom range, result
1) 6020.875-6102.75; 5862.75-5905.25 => 1.10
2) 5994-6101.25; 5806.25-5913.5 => 1.01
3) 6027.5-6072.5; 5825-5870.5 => 0.97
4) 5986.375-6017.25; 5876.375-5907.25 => 1.12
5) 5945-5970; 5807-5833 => 0.97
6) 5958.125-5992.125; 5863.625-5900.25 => 1.11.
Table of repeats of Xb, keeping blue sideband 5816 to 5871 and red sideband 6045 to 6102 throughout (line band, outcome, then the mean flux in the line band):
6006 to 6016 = 0.06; 145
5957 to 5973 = 0.03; 150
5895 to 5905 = 0.16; 135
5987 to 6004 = 0.01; 152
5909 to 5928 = 0.05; 148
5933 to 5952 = 0.07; 146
